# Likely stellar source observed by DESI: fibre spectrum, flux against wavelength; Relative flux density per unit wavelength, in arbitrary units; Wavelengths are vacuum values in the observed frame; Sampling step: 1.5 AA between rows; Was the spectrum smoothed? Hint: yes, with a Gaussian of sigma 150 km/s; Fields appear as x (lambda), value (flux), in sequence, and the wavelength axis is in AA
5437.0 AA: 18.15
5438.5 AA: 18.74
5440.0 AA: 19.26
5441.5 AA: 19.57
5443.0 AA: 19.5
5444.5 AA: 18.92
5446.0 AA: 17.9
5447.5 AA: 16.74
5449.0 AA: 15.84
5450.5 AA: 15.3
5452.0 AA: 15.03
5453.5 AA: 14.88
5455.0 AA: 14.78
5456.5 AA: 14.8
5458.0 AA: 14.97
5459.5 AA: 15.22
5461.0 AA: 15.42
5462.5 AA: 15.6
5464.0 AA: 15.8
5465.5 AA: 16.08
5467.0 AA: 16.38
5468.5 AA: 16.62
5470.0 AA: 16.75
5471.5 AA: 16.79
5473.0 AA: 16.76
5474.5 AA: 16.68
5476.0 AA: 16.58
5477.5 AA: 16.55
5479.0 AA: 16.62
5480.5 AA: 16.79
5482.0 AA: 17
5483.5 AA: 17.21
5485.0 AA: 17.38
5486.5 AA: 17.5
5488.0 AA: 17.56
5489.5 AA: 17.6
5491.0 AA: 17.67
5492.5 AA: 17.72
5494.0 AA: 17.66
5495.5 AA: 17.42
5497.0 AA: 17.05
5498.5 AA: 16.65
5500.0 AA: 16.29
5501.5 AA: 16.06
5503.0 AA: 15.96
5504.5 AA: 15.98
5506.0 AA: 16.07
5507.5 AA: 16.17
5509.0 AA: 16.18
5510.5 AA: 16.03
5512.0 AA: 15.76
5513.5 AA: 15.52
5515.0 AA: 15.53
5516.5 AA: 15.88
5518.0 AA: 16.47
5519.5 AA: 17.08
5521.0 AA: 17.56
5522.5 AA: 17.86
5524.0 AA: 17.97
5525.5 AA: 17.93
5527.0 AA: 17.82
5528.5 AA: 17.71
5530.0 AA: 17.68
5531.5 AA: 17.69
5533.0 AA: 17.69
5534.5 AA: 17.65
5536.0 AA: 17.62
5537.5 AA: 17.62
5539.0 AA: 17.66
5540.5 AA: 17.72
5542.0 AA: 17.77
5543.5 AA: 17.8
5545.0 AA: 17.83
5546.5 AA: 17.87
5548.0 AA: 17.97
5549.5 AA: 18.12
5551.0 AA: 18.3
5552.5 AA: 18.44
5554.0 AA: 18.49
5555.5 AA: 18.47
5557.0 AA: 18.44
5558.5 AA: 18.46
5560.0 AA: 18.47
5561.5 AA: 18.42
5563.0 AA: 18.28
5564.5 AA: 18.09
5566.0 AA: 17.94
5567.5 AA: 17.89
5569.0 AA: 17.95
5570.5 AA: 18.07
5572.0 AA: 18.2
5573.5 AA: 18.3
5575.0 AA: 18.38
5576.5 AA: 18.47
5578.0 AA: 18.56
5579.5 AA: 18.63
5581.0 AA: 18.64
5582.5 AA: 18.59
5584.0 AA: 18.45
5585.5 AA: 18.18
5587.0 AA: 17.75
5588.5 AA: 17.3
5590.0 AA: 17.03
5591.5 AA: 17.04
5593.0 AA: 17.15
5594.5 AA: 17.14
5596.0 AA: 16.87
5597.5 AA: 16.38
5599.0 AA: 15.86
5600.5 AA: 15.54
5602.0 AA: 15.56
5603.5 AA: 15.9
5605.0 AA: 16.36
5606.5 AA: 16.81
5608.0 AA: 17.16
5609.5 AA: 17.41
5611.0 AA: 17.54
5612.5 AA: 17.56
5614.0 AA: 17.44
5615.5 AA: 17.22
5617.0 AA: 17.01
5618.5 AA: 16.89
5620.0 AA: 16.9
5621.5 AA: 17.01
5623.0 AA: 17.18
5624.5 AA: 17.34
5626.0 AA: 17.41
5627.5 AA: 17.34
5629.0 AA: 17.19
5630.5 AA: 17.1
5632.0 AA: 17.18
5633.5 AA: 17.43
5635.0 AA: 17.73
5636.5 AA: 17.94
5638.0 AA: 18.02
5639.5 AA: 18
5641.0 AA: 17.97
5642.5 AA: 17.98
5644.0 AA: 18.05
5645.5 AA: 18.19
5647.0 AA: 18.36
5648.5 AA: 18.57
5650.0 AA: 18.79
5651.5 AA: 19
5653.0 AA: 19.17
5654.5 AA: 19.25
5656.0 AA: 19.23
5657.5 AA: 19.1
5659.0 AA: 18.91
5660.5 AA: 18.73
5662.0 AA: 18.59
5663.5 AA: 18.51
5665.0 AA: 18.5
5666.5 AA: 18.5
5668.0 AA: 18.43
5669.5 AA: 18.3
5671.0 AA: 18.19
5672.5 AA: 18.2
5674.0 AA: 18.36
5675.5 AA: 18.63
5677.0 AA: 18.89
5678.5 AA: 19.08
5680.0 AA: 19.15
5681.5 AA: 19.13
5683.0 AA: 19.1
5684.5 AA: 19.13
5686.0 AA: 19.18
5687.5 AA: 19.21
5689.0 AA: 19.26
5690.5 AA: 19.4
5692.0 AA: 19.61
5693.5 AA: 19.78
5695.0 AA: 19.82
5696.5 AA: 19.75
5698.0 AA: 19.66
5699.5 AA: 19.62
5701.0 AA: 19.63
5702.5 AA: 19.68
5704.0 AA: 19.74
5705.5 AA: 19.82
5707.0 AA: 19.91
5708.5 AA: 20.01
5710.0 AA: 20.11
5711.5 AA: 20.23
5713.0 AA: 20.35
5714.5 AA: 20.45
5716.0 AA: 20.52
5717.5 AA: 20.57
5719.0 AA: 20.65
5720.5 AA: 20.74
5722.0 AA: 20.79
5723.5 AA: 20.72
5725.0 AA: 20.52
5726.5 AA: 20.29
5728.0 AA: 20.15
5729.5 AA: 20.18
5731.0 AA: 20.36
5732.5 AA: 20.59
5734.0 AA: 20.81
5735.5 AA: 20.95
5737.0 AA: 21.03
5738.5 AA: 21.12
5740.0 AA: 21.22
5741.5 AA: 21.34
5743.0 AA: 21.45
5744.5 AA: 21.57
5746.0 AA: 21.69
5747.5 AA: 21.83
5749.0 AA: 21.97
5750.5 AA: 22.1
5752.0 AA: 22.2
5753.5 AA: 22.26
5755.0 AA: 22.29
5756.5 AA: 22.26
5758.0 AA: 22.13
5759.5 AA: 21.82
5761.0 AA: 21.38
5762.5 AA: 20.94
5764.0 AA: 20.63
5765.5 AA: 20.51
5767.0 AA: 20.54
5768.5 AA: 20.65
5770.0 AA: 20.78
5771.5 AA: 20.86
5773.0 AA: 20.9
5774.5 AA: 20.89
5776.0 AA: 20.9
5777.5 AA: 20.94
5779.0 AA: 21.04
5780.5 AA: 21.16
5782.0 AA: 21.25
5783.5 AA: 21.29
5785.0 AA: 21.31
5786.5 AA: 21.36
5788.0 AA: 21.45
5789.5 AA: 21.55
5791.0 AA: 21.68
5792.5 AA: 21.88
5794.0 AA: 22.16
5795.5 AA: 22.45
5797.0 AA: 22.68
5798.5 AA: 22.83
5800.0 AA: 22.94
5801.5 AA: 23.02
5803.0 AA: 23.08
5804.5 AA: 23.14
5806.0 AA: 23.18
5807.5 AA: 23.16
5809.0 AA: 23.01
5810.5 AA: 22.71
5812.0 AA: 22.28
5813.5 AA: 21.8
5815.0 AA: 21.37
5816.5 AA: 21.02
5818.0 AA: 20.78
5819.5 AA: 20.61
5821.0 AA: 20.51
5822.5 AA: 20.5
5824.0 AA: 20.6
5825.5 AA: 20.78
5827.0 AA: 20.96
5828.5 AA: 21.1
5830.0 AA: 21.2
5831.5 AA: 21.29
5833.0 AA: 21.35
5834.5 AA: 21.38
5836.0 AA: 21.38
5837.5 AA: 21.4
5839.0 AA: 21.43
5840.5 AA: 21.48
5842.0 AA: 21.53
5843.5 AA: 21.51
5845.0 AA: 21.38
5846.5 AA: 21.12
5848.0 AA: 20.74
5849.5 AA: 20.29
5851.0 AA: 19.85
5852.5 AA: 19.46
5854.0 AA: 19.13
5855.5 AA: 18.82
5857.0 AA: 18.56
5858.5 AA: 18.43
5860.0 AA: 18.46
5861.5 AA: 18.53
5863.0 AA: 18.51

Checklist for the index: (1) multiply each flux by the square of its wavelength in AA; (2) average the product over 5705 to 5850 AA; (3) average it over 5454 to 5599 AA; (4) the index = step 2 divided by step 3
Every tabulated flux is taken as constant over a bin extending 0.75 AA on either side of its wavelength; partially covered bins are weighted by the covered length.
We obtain 1.35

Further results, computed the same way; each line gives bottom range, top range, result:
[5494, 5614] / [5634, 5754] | 1.19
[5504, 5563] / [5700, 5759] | 1.28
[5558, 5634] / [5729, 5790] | 1.29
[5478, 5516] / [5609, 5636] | 1.08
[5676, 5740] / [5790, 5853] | 1.12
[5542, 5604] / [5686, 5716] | 1.16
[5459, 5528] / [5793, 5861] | 1.43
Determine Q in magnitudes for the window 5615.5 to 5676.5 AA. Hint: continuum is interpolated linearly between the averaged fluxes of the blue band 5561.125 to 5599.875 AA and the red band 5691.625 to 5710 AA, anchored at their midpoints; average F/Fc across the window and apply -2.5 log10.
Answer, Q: 0.05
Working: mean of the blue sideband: 17.8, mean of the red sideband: 19.8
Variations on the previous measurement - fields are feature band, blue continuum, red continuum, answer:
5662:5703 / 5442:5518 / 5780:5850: 0.031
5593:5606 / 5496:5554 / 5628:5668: 0.101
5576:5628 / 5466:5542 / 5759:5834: 0.076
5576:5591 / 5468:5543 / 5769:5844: 0.003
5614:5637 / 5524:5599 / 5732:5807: 0.108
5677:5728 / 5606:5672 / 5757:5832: -0.024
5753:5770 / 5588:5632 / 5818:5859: -0.106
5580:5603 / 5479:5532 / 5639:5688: 0.044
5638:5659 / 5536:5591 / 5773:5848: 0.042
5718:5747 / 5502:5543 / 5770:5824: -0.013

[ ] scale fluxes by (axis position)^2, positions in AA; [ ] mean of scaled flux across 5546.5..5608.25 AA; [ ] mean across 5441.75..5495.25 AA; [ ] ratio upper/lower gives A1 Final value 1.11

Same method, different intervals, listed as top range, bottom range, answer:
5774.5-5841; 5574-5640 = 1.34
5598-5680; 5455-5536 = 1.12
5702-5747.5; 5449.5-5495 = 1.38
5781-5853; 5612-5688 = 1.26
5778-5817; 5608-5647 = 1.34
